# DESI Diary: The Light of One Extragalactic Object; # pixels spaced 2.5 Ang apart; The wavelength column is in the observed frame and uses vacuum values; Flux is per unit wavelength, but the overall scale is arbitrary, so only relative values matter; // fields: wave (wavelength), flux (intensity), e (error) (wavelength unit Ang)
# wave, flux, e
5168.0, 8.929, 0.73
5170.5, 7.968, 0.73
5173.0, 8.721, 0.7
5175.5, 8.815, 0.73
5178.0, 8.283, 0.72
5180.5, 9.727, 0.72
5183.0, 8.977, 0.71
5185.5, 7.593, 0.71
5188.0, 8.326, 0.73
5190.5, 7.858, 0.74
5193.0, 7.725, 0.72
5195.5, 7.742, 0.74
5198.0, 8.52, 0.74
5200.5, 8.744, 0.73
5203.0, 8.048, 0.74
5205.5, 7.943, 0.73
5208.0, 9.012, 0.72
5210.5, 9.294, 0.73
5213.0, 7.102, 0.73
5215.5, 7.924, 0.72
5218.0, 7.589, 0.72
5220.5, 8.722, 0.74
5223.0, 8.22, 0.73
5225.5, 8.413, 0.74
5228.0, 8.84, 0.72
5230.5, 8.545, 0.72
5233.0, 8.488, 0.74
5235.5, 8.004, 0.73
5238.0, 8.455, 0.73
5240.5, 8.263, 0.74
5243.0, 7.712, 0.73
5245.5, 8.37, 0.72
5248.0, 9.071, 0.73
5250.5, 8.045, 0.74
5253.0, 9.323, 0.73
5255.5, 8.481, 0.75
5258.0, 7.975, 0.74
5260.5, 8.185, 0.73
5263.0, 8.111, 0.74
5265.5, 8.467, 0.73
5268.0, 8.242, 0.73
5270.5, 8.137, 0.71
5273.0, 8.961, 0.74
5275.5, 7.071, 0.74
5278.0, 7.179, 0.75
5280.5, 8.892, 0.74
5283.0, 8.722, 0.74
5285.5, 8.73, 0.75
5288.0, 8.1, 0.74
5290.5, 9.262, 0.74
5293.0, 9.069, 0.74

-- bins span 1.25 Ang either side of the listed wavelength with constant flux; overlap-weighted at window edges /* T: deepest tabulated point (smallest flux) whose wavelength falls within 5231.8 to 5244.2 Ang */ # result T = 7.712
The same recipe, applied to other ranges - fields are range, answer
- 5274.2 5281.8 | 7.071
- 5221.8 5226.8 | 8.22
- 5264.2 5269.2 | 8.242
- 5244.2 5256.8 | 8.045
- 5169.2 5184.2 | 7.968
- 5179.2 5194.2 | 7.593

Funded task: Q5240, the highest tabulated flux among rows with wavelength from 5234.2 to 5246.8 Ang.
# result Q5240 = 8.455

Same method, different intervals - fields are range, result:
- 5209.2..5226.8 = 9.294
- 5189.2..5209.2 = 9.012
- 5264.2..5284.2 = 8.961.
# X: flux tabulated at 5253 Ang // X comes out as 9.323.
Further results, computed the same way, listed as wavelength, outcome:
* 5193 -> 7.725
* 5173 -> 8.721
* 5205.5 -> 7.943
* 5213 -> 7.102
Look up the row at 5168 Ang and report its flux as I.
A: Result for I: 8.929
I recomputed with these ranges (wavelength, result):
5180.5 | 9.727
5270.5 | 8.137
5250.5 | 8.045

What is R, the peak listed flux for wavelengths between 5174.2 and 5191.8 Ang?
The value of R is 9.727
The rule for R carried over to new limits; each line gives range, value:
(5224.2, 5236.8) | 8.84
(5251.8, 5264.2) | 9.323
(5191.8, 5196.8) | 7.742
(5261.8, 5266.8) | 8.467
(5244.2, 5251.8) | 9.071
